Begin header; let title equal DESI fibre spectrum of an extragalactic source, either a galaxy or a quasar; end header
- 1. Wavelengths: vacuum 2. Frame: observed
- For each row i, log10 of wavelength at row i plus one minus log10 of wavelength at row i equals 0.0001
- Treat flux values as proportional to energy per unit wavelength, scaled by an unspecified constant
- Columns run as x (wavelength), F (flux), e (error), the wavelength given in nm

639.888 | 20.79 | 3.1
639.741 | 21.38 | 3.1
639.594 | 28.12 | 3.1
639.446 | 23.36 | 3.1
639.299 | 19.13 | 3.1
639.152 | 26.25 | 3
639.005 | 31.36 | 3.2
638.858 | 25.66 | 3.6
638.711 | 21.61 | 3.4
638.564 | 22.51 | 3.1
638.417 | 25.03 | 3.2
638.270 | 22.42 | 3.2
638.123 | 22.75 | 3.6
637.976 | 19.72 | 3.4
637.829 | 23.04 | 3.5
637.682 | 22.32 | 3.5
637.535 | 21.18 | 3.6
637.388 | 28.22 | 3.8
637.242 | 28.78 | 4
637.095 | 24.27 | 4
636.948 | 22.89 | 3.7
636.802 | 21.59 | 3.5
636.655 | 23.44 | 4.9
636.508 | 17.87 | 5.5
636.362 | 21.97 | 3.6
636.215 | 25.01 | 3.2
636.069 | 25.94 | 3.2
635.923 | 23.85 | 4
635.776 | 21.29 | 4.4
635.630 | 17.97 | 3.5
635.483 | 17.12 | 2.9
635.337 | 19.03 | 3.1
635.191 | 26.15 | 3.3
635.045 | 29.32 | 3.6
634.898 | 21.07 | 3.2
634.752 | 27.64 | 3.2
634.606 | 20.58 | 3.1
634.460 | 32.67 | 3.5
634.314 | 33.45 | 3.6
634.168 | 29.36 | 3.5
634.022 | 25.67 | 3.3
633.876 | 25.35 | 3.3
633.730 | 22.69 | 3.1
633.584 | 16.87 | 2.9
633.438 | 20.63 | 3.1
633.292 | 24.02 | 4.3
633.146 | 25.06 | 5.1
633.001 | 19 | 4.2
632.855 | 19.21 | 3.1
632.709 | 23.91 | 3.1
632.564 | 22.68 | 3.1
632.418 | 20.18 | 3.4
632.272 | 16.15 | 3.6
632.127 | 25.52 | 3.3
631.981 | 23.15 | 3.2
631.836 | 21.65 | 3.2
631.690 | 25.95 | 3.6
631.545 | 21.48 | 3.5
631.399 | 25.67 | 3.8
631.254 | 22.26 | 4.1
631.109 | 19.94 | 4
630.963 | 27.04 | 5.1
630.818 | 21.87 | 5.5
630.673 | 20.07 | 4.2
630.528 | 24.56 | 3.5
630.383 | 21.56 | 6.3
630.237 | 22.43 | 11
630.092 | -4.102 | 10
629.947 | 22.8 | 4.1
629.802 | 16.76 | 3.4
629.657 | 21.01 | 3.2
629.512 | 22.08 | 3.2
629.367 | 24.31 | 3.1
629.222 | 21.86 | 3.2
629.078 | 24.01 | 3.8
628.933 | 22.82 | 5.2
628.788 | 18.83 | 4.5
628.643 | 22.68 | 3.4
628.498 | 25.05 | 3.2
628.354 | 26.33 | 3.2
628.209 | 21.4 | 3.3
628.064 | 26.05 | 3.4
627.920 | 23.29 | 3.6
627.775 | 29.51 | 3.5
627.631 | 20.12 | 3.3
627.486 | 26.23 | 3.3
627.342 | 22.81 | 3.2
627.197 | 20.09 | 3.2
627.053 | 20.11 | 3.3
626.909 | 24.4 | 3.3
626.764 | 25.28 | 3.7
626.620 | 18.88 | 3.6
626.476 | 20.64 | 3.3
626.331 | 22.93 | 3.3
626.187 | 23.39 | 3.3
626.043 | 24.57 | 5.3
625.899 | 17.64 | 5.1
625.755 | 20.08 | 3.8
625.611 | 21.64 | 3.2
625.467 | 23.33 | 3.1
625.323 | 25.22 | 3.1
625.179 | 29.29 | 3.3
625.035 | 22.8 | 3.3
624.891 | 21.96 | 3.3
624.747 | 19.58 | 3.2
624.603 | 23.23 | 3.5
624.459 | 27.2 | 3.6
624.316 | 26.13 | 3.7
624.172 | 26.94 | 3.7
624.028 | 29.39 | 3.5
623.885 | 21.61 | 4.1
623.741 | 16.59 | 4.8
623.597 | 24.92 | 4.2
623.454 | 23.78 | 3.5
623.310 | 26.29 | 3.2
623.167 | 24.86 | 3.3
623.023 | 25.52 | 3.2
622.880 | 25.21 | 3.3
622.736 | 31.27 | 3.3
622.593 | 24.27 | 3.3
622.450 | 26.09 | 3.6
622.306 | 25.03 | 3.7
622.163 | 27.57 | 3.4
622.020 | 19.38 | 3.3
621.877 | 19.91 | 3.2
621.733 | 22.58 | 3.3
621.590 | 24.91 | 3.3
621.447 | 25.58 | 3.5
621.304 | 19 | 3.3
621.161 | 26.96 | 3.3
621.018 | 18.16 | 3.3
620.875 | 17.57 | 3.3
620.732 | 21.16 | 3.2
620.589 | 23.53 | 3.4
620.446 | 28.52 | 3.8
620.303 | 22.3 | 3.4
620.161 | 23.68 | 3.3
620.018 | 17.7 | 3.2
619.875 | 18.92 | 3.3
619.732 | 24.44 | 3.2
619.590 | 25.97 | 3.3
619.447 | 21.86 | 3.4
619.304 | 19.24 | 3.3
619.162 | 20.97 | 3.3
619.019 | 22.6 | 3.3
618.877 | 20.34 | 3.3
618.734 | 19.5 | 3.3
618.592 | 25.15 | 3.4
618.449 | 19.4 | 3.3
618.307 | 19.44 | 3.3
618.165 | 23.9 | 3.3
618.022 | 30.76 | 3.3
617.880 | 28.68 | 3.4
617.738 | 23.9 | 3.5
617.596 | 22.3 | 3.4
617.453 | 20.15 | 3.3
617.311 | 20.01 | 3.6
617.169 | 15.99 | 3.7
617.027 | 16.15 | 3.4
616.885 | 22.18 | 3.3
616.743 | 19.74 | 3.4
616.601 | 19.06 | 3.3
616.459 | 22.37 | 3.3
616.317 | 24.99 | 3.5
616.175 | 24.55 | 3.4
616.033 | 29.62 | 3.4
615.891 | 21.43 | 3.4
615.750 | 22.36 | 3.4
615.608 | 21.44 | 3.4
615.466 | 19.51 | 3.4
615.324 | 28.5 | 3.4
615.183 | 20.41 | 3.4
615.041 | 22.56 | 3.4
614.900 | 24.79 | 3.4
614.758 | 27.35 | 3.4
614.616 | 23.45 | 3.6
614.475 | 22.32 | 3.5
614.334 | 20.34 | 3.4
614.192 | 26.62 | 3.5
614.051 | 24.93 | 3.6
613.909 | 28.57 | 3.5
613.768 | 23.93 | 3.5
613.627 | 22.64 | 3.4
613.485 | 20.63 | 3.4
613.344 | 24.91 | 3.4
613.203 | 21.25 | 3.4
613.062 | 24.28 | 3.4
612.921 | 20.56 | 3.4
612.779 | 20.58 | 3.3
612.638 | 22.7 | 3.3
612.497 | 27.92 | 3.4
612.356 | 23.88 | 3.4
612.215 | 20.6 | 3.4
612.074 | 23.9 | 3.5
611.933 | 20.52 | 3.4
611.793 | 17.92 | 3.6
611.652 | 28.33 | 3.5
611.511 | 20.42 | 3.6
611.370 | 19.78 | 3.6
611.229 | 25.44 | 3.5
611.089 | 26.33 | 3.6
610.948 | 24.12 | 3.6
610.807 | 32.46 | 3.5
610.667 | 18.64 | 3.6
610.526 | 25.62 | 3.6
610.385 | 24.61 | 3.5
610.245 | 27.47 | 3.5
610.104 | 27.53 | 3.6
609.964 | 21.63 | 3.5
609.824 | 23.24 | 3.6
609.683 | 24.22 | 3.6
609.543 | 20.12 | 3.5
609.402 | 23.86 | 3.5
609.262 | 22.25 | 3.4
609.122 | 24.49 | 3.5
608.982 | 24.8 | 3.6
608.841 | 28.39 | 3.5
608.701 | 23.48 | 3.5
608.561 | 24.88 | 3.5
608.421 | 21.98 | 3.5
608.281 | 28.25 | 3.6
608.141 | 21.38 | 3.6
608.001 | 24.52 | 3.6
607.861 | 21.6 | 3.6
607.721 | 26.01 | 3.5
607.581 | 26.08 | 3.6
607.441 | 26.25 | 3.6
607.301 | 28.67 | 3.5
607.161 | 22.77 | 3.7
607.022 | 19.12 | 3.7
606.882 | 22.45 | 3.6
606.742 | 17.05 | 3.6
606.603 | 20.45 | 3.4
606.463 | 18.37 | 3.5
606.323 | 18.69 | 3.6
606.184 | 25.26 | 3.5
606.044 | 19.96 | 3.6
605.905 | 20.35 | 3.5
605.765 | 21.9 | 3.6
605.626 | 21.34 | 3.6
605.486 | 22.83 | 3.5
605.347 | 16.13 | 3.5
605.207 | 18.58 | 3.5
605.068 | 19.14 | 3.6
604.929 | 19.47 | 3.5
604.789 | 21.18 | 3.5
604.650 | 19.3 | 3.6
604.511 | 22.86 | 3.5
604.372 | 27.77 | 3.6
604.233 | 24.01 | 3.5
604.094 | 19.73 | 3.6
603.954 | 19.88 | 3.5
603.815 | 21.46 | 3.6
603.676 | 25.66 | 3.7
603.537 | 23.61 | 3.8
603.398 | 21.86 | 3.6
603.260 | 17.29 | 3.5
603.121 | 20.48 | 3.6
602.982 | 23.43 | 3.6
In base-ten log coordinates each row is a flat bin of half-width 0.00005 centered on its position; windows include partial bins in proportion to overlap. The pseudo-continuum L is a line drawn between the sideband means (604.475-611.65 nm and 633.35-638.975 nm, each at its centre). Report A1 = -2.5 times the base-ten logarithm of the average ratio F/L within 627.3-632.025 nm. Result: 0.063 mag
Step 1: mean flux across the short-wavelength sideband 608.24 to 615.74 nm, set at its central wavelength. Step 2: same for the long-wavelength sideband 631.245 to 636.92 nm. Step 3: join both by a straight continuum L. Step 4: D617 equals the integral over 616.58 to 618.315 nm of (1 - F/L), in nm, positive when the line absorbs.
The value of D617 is 0.126 nm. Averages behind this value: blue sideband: 23.7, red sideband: 23.1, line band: 21.9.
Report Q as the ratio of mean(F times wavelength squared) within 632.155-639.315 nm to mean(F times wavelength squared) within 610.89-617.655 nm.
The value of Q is 1.1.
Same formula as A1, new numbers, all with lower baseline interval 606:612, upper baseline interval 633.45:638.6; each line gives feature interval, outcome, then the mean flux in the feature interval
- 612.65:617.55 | 0.04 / 22.6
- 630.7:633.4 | 0.06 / 22.4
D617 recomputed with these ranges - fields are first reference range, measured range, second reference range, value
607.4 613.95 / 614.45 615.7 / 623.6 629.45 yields 0.015 nm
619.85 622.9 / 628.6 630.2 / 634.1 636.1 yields 0.310 nm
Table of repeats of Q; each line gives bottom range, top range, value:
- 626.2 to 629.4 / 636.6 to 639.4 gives 1.07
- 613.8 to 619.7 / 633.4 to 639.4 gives 1.11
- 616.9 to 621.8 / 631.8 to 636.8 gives 1.10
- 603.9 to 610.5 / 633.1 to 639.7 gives 1.16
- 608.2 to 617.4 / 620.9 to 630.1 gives 1.03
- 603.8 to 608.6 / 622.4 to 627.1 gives 1.15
